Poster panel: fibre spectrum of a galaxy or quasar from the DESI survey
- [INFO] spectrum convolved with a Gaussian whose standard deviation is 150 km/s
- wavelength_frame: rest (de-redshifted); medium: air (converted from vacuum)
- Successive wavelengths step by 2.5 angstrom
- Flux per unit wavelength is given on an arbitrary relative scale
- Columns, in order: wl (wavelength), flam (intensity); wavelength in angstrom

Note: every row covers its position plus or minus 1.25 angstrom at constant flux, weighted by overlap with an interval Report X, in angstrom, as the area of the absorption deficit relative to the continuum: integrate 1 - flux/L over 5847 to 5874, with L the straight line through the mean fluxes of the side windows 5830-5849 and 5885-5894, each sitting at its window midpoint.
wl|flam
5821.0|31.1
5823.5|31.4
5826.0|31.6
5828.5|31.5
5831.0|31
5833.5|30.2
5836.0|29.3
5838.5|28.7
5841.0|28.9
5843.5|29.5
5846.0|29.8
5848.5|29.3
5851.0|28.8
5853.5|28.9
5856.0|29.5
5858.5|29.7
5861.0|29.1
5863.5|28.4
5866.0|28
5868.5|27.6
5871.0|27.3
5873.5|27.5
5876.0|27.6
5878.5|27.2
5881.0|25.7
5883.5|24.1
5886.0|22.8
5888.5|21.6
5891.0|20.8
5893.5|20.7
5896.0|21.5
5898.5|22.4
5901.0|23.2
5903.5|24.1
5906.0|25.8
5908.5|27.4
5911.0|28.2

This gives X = -2.5 angstrom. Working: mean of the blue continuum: 29.6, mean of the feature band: 28.6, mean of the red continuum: 21.5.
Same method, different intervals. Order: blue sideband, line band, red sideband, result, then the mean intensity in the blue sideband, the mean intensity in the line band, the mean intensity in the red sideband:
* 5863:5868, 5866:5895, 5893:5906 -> 1.0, 28.1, 24.9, 22.8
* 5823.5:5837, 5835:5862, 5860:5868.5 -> 0.2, 30.8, 29.2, 28.4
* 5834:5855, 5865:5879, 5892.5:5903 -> -1.1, 29.2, 27.5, 22.1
